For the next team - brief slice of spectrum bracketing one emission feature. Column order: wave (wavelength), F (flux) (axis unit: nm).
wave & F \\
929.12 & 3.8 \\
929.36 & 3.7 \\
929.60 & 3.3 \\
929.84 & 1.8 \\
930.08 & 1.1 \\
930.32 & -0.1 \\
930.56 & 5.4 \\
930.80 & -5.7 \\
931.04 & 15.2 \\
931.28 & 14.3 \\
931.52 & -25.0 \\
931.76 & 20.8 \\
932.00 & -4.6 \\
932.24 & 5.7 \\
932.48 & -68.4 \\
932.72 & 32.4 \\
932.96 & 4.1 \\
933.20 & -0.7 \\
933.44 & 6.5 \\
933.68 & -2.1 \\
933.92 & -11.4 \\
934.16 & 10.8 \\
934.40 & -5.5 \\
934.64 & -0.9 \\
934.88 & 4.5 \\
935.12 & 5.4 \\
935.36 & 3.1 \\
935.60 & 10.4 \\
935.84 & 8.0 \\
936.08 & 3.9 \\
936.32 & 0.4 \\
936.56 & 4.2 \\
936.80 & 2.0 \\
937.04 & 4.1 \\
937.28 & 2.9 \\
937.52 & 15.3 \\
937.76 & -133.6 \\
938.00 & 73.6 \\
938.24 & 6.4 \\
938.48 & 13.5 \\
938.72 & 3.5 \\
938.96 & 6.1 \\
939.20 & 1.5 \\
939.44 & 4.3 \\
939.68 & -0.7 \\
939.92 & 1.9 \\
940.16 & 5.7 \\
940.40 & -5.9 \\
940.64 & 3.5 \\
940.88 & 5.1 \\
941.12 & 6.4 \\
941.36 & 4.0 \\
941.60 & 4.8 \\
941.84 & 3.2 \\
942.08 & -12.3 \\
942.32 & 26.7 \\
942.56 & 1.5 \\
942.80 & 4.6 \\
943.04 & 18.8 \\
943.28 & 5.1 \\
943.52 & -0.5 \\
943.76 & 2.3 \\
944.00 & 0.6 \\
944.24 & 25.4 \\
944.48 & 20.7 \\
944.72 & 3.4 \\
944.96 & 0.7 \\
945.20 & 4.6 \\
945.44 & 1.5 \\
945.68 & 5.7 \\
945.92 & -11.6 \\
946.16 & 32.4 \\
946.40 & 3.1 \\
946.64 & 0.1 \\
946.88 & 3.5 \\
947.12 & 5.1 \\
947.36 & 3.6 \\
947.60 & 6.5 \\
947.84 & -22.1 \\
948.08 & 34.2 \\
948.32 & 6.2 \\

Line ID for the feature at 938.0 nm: H-gamma 4340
